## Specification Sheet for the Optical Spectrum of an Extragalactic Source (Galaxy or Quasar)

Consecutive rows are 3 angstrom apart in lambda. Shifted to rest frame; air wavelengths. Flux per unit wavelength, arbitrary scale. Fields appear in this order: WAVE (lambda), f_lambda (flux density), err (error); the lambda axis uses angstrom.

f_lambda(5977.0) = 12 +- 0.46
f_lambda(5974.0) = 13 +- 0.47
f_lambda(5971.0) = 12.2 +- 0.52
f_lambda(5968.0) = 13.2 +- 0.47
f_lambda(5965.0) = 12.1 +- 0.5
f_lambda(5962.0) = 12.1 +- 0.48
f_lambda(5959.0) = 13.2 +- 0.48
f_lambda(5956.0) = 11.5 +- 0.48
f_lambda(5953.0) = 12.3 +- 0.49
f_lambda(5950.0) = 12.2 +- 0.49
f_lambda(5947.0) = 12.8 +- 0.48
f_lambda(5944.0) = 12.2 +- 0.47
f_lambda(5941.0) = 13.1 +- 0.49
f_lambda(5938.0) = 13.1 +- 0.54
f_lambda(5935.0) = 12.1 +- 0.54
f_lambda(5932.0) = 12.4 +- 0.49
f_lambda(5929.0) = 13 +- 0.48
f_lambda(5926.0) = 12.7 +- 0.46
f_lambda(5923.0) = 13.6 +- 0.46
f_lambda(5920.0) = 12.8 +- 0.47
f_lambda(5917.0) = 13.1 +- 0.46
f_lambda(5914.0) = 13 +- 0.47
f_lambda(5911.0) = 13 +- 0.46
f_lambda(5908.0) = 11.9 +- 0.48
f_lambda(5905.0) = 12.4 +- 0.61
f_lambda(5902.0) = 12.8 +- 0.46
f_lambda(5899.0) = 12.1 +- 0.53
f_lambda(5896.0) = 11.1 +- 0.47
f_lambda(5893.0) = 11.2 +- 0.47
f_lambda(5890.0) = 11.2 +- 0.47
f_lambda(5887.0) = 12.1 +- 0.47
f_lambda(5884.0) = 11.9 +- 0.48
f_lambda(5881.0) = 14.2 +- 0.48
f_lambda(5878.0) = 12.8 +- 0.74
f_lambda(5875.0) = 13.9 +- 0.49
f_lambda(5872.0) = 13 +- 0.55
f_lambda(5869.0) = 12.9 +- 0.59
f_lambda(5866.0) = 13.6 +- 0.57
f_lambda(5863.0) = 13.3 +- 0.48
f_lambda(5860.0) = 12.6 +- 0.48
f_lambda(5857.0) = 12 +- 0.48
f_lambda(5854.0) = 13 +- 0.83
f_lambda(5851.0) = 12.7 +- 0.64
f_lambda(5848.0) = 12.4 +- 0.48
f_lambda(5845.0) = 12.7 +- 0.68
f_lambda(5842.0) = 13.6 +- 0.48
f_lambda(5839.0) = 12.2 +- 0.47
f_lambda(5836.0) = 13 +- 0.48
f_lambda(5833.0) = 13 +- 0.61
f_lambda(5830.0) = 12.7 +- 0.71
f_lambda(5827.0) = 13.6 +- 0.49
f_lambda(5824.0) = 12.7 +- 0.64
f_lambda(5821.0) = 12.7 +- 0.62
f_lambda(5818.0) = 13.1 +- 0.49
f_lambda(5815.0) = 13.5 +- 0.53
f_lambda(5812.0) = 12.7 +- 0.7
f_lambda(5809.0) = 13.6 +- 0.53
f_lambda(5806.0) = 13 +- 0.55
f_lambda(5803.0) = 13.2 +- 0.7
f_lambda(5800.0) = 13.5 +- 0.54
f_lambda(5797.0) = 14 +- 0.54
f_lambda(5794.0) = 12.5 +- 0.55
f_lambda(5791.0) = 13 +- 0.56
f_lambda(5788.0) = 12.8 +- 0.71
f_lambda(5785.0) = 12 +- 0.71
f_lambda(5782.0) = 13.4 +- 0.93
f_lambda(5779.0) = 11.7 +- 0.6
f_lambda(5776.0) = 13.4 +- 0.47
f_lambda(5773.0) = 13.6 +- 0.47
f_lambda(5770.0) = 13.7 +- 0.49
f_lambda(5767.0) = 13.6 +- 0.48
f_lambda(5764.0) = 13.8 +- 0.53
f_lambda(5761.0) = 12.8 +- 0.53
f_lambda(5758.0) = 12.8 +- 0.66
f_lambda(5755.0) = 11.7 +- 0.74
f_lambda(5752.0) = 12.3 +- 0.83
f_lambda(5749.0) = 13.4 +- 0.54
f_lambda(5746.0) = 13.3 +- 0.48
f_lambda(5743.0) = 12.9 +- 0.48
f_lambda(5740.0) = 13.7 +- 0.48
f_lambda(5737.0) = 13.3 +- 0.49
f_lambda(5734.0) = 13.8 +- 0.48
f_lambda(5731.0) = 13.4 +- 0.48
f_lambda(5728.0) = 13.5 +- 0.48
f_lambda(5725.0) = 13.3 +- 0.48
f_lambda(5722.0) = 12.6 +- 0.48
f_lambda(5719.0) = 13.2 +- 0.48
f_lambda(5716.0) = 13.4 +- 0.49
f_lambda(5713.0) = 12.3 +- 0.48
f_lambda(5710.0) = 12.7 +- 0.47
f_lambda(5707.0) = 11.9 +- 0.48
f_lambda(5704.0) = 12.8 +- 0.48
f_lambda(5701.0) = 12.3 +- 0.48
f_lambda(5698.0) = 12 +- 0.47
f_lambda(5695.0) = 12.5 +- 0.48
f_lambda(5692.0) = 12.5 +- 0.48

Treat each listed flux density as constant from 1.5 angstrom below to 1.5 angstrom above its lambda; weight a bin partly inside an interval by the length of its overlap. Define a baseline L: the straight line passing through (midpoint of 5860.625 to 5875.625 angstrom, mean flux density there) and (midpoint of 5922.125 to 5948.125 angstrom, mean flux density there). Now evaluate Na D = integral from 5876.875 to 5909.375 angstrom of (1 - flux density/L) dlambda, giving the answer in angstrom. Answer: 2.3 angstrom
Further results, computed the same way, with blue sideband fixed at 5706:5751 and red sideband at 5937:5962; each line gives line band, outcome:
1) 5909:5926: -0.58 angstrom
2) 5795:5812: -0.60 angstrom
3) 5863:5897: 0.30 angstrom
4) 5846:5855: 0.07 angstrom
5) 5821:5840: -0.05 angstrom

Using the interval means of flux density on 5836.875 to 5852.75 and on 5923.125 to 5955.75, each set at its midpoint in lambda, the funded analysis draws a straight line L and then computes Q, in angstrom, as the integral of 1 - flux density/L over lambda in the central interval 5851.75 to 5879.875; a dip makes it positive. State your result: -0.7 angstrom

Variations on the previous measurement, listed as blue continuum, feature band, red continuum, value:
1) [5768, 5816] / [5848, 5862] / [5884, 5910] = -0.25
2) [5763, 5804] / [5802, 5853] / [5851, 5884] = 0.53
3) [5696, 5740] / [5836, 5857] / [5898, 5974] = 0.01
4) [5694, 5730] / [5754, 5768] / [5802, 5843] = -0.11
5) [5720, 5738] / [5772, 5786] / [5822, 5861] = 0.28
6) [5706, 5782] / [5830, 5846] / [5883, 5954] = -0.21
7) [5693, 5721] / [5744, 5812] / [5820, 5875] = -1.63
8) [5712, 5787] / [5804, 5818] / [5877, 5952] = -0.35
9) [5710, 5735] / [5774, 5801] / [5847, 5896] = -0.01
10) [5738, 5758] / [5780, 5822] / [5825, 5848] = -0.48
